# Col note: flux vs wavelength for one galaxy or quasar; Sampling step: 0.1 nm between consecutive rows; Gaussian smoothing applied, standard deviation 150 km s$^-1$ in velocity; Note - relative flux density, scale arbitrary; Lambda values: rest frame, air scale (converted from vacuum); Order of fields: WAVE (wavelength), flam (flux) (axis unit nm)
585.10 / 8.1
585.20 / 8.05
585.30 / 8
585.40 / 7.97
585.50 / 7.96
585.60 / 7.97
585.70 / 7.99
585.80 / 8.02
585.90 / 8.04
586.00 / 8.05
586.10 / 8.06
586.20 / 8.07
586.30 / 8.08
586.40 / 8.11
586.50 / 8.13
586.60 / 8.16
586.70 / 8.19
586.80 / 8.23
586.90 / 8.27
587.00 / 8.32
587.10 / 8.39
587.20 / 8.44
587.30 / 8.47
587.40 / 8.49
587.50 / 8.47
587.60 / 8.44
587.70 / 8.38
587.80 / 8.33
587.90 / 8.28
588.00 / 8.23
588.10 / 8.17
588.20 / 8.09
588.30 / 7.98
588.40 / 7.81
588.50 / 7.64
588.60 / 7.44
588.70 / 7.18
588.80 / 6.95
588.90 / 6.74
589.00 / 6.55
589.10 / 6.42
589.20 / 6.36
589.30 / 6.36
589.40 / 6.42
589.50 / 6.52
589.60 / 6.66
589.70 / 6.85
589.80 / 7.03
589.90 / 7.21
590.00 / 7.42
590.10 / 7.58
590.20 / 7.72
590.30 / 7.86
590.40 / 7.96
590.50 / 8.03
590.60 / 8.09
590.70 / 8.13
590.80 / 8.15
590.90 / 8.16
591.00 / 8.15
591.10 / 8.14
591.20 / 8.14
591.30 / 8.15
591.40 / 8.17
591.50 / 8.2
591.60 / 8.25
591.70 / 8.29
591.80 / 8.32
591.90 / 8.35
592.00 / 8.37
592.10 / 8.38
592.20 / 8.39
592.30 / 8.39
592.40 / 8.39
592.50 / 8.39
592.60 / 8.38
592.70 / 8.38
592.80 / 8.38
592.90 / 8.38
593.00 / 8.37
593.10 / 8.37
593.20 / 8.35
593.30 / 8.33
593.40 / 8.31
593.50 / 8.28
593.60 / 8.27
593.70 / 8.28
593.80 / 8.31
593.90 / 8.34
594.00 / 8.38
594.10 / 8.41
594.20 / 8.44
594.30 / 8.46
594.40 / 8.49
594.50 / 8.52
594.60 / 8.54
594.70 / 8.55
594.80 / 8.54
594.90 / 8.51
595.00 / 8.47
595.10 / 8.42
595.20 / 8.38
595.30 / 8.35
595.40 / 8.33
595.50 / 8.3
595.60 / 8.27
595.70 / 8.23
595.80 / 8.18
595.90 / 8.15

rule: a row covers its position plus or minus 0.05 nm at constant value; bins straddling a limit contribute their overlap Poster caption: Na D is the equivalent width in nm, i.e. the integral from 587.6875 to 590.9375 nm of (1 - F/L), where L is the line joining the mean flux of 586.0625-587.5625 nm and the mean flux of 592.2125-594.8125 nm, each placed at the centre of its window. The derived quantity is 0.33 nm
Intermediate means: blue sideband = 8.26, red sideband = 8.39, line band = 7.46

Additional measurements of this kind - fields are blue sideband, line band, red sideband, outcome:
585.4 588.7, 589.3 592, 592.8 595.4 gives 0.17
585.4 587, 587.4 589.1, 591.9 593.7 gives 0.08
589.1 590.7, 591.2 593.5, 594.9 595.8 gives -0.18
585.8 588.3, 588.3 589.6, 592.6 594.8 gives 0.22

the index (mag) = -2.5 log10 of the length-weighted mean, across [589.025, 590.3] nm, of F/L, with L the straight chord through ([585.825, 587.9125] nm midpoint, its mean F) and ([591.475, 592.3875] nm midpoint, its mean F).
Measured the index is 0.20 mag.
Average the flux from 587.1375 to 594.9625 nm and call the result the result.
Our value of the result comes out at 7.99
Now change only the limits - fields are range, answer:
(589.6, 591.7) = 7.85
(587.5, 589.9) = 7.36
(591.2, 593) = 8.32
